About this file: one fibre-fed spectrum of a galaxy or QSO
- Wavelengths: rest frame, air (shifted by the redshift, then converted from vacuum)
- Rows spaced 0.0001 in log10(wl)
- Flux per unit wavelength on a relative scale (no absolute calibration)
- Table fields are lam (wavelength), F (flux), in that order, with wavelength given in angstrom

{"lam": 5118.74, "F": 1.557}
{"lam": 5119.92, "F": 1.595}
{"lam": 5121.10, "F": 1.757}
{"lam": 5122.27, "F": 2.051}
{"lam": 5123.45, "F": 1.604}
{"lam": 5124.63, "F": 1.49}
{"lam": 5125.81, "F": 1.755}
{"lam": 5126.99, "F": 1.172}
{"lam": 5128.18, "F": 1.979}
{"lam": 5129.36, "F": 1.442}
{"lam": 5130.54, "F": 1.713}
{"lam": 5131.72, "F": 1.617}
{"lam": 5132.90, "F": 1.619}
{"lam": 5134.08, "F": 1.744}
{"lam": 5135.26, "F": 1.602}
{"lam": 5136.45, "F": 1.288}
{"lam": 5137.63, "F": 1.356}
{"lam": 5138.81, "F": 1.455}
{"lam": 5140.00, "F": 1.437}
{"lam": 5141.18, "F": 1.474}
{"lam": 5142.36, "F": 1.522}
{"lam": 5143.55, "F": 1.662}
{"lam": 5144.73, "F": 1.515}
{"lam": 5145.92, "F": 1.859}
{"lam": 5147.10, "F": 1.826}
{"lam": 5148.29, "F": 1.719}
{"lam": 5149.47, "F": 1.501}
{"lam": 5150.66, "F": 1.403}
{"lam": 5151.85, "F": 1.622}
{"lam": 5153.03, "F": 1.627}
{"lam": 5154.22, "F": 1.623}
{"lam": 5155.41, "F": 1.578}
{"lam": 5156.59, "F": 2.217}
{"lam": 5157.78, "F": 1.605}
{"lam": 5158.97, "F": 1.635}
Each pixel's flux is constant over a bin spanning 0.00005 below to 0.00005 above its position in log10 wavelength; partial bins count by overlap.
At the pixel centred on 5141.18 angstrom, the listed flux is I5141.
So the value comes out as 1.474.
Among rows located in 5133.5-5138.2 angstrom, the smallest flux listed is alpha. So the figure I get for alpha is 1.288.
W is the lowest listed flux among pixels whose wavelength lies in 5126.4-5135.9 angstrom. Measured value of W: 1.172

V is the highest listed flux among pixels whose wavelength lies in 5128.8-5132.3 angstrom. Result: 1.713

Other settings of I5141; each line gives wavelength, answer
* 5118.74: 1.557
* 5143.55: 1.662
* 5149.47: 1.501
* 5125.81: 1.755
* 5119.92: 1.595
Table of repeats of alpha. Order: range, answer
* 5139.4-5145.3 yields 1.437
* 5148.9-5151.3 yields 1.403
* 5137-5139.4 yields 1.356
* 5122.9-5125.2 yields 1.49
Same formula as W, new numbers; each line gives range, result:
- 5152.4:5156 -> 1.578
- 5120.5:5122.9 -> 1.757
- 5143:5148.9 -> 1.515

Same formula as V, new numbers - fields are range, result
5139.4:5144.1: 1.662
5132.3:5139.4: 1.744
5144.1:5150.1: 1.859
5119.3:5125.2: 2.051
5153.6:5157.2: 2.217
